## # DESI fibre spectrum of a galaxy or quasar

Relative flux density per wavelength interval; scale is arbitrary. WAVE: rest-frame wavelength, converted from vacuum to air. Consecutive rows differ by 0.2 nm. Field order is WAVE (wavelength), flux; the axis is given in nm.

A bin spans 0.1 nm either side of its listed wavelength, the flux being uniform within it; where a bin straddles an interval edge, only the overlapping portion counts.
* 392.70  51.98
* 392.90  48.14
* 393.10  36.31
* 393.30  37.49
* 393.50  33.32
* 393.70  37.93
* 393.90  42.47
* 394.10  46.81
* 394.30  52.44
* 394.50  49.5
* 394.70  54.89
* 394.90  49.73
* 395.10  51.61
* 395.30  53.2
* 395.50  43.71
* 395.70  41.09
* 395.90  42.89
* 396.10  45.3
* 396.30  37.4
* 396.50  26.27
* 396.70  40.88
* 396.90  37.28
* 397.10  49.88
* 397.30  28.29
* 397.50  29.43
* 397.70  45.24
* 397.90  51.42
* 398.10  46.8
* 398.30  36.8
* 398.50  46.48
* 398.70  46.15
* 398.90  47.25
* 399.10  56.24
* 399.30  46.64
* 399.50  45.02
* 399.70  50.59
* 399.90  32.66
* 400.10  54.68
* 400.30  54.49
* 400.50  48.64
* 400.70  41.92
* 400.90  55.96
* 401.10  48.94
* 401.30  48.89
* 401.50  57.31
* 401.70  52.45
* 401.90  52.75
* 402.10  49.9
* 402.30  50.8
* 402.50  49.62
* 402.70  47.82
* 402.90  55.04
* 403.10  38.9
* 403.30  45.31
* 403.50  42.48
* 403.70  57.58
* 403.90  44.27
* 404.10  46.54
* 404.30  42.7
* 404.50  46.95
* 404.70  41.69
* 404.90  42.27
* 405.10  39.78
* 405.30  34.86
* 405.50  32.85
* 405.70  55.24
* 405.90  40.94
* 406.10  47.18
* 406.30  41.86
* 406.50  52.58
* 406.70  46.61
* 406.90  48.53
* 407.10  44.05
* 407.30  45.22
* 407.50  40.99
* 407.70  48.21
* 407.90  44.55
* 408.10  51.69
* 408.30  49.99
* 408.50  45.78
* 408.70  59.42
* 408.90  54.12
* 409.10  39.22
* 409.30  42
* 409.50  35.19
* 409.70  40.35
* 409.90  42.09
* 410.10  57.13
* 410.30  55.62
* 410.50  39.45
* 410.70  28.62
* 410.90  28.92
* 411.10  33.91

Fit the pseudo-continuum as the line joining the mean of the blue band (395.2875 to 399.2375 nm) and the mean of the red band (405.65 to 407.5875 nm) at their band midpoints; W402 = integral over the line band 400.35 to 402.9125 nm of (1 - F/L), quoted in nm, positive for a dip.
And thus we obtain -0.38 nm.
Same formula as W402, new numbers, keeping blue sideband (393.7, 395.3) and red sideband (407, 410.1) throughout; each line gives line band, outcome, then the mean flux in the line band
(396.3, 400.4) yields 0.40 nm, 43.5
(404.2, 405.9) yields 0.17 nm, 42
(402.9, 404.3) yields 0.02 nm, 46.3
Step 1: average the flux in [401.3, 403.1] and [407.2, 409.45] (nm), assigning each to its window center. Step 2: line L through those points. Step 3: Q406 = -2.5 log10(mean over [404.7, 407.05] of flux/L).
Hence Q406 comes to 0.114 mag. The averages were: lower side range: 51.1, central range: 43.8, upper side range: 47.1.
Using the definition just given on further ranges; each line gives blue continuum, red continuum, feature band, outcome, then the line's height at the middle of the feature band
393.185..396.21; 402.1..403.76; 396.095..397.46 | 0.24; 46.2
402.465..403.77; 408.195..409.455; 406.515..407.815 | 0.04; 47.8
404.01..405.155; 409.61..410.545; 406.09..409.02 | -0.06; 45.6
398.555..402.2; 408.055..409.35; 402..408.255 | 0.08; 49.2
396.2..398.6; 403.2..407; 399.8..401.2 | -0.16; 41.7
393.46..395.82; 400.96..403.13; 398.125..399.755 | 0.05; 49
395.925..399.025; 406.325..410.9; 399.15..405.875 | -0.10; 43.1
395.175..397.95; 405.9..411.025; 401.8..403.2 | -0.15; 42.9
